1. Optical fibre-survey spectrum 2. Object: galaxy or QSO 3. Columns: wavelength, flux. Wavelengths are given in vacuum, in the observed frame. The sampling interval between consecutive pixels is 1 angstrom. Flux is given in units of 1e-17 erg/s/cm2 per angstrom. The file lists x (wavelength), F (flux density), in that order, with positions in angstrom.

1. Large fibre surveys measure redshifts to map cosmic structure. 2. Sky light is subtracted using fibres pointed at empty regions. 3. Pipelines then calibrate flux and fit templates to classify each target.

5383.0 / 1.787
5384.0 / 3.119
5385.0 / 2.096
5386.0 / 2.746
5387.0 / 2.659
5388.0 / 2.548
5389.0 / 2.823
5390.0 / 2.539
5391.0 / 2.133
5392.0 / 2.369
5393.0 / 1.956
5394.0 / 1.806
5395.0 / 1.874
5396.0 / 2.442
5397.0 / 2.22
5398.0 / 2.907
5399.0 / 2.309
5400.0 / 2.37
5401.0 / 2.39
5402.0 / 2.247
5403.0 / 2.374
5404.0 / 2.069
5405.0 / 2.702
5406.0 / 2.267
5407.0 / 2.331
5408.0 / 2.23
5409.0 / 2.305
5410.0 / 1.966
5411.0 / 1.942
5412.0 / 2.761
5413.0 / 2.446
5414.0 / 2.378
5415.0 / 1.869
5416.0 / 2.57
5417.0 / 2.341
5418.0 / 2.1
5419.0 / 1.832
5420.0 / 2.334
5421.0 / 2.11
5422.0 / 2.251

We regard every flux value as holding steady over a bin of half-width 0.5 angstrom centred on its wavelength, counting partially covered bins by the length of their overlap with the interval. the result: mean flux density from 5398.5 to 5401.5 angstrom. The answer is 2.36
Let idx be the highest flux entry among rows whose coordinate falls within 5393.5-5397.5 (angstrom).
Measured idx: 2.442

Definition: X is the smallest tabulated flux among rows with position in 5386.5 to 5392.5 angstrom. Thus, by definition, 2.133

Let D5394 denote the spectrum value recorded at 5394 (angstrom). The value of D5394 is 1.806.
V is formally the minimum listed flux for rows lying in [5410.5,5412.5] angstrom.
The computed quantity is 1.942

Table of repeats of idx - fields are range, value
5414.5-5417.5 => 2.57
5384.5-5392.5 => 2.823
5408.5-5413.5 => 2.761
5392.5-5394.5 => 1.956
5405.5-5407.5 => 2.331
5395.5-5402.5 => 2.907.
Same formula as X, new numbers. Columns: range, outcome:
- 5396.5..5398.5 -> 2.22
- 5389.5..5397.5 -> 1.806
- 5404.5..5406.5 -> 2.267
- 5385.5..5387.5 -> 2.659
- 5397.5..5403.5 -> 2.247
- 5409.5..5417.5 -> 1.869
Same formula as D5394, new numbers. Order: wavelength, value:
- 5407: 2.331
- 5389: 2.823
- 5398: 2.907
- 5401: 2.39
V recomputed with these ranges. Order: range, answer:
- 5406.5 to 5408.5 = 2.23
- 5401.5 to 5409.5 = 2.069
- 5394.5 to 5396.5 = 1.874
